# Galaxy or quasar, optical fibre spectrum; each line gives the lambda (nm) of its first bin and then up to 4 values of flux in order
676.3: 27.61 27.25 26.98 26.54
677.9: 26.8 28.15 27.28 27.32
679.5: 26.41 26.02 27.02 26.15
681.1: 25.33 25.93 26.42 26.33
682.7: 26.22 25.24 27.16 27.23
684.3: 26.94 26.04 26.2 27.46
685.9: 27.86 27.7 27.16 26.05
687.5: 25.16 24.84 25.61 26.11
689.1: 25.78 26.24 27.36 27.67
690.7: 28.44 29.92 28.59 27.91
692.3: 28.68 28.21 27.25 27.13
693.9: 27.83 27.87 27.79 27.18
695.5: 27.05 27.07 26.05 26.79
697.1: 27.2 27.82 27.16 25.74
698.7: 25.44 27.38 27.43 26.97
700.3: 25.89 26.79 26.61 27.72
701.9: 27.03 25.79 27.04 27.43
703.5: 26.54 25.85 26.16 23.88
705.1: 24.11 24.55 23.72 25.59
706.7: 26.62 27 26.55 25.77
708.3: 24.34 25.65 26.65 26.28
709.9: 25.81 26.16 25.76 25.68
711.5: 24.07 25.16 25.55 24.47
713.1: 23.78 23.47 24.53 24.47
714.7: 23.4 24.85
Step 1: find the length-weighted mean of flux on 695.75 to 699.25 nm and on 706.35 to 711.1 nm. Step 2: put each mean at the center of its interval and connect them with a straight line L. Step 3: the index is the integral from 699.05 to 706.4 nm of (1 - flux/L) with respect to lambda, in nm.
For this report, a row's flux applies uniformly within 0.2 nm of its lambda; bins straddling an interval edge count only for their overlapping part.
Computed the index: 0.08 nm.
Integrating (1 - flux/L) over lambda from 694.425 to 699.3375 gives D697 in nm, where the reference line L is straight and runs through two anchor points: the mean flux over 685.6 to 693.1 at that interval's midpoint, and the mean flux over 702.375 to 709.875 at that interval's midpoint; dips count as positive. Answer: -0.07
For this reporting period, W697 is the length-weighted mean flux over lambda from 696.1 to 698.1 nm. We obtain 27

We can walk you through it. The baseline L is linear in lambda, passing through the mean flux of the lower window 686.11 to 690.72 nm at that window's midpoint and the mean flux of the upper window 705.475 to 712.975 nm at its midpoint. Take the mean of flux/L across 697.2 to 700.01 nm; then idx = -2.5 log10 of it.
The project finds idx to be -0.035 mag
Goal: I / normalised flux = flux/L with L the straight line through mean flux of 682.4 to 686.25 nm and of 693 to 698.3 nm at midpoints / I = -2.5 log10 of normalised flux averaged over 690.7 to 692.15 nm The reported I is -0.068 mag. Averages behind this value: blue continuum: 26.7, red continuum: 27.2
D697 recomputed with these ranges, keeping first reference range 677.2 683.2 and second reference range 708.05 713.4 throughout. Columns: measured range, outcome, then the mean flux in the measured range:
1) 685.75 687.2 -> -0.05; 27.2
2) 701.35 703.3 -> -0.10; 27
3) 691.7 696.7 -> -0.29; 27.5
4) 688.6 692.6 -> -0.25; 27.7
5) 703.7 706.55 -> 0.07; 24.9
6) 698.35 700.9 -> -0.08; 26.6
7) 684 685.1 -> -0.01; 26.5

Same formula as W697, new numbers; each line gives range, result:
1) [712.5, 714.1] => 24.1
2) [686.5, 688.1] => 25.8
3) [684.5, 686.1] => 26.9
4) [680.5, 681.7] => 25.8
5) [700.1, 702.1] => 26.8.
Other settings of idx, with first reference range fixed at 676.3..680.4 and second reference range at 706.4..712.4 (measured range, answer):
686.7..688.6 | 0.04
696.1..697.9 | -0.03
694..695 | -0.06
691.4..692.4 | -0.07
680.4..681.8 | 0.04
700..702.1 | -0.03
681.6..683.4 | 0.03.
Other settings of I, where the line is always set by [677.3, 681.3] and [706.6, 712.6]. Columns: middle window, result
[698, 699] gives 0.01 mag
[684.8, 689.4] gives 0.00 mag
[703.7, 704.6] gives 0.01 mag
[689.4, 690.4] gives -0.03 mag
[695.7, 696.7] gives -0.02 mag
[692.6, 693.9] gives -0.05 mag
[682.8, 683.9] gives 0.01 mag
